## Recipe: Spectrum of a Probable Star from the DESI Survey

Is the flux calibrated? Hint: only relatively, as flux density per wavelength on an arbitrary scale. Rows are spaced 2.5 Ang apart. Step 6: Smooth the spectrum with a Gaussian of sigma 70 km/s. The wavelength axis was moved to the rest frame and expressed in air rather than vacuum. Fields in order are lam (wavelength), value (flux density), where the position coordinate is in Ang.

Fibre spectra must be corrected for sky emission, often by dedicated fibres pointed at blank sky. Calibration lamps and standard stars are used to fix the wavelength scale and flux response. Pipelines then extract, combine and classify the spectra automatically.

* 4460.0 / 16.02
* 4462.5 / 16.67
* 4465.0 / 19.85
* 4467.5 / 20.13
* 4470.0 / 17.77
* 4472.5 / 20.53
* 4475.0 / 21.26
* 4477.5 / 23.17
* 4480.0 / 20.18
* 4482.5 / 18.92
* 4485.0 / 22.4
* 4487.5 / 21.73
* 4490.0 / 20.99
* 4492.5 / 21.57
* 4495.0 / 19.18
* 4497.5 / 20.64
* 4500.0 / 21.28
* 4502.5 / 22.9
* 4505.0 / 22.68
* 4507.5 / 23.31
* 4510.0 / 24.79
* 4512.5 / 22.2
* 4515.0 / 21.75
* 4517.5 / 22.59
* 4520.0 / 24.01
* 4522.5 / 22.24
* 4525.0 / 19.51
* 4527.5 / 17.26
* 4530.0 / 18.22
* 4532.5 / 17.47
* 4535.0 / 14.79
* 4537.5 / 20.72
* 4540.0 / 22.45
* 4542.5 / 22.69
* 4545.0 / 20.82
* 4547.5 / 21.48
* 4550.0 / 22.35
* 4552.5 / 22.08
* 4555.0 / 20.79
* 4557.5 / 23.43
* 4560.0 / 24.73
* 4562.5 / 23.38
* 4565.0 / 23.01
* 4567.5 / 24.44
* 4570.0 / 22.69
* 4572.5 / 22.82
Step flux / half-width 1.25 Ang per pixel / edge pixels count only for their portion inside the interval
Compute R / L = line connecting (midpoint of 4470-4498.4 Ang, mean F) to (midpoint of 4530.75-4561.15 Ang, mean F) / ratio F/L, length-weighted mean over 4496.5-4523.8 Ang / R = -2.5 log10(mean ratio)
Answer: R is -0.083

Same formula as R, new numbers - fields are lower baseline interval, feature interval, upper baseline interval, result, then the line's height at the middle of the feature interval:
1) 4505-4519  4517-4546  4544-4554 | 0.11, 22.3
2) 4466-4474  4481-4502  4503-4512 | 0.04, 21.8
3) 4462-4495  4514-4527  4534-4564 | -0.03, 21.2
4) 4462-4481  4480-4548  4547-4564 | 0.02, 21.4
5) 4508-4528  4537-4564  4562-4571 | 0.03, 22.9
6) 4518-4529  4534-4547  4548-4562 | 0.07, 21.8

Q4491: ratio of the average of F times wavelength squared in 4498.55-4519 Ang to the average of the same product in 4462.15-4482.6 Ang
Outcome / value 1.2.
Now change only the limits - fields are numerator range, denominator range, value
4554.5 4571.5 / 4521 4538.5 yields 1.27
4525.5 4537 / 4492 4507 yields 0.82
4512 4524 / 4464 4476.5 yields 1.15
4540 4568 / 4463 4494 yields 1.13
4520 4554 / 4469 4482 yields 1.02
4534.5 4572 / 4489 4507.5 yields 1.06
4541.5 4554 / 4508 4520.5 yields 0.96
